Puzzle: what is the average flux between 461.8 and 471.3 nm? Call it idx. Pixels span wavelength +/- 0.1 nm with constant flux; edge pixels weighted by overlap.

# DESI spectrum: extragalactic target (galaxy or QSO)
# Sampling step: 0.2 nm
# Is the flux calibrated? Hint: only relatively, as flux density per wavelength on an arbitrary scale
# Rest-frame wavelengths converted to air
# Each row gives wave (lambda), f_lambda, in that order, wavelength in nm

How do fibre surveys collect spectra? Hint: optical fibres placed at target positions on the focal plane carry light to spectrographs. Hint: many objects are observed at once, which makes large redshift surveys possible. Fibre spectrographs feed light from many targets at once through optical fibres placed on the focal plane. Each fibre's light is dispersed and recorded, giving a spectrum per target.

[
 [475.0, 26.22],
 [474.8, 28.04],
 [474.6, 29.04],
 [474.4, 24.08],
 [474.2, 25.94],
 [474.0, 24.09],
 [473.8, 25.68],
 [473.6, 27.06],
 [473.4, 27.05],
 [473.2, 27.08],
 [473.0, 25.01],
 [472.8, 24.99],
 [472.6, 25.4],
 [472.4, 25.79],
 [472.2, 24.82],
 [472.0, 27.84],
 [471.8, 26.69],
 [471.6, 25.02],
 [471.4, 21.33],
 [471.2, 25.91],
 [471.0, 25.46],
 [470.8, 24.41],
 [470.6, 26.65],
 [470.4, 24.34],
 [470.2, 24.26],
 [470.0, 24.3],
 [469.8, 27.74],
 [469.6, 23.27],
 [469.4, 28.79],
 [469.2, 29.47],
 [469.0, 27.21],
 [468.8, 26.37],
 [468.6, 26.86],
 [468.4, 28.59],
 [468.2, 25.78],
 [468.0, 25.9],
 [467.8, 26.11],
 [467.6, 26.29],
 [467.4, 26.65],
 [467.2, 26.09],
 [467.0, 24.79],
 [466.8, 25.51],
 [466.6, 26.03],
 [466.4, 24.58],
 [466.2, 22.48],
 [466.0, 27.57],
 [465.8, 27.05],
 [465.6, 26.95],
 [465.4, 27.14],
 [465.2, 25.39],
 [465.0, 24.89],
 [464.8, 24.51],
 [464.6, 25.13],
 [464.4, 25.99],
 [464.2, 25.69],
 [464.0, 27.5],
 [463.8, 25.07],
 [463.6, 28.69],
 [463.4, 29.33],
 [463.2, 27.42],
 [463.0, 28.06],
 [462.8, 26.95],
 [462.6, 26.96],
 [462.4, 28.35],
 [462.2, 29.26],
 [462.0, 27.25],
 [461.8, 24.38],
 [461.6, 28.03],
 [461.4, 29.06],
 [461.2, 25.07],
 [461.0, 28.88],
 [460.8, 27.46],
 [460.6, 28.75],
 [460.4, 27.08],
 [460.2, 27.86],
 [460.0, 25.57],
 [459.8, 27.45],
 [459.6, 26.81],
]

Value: 26.3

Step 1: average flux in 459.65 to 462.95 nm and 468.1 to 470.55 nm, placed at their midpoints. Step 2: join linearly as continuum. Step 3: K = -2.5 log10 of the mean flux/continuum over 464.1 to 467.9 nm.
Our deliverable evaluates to 0.05 mag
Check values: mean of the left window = 27.4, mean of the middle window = 25.7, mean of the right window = 26.4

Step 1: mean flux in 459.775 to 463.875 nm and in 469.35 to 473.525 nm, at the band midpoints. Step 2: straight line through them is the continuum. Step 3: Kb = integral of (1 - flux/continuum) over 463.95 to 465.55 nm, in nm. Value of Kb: 0.07 nm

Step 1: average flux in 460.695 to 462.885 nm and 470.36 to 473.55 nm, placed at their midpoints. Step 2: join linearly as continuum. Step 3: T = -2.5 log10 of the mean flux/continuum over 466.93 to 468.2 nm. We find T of 0.02 mag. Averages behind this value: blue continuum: 27.4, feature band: 26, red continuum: 25.5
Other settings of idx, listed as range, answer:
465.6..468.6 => 26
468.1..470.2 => 26.7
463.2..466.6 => 26.2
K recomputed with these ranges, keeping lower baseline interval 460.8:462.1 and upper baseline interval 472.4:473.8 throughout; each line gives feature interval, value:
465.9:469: 0.02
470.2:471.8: 0.06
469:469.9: -0.04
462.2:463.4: -0.03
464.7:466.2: 0.03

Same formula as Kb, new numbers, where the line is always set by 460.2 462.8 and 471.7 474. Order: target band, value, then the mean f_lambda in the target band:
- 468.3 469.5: -0.060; 27.9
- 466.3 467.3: 0.053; 25.4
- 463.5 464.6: 0.030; 26.5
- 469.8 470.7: 0.040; 25.2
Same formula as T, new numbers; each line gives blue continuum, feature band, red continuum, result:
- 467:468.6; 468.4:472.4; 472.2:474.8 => 0.01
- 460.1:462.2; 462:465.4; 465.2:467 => -0.01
